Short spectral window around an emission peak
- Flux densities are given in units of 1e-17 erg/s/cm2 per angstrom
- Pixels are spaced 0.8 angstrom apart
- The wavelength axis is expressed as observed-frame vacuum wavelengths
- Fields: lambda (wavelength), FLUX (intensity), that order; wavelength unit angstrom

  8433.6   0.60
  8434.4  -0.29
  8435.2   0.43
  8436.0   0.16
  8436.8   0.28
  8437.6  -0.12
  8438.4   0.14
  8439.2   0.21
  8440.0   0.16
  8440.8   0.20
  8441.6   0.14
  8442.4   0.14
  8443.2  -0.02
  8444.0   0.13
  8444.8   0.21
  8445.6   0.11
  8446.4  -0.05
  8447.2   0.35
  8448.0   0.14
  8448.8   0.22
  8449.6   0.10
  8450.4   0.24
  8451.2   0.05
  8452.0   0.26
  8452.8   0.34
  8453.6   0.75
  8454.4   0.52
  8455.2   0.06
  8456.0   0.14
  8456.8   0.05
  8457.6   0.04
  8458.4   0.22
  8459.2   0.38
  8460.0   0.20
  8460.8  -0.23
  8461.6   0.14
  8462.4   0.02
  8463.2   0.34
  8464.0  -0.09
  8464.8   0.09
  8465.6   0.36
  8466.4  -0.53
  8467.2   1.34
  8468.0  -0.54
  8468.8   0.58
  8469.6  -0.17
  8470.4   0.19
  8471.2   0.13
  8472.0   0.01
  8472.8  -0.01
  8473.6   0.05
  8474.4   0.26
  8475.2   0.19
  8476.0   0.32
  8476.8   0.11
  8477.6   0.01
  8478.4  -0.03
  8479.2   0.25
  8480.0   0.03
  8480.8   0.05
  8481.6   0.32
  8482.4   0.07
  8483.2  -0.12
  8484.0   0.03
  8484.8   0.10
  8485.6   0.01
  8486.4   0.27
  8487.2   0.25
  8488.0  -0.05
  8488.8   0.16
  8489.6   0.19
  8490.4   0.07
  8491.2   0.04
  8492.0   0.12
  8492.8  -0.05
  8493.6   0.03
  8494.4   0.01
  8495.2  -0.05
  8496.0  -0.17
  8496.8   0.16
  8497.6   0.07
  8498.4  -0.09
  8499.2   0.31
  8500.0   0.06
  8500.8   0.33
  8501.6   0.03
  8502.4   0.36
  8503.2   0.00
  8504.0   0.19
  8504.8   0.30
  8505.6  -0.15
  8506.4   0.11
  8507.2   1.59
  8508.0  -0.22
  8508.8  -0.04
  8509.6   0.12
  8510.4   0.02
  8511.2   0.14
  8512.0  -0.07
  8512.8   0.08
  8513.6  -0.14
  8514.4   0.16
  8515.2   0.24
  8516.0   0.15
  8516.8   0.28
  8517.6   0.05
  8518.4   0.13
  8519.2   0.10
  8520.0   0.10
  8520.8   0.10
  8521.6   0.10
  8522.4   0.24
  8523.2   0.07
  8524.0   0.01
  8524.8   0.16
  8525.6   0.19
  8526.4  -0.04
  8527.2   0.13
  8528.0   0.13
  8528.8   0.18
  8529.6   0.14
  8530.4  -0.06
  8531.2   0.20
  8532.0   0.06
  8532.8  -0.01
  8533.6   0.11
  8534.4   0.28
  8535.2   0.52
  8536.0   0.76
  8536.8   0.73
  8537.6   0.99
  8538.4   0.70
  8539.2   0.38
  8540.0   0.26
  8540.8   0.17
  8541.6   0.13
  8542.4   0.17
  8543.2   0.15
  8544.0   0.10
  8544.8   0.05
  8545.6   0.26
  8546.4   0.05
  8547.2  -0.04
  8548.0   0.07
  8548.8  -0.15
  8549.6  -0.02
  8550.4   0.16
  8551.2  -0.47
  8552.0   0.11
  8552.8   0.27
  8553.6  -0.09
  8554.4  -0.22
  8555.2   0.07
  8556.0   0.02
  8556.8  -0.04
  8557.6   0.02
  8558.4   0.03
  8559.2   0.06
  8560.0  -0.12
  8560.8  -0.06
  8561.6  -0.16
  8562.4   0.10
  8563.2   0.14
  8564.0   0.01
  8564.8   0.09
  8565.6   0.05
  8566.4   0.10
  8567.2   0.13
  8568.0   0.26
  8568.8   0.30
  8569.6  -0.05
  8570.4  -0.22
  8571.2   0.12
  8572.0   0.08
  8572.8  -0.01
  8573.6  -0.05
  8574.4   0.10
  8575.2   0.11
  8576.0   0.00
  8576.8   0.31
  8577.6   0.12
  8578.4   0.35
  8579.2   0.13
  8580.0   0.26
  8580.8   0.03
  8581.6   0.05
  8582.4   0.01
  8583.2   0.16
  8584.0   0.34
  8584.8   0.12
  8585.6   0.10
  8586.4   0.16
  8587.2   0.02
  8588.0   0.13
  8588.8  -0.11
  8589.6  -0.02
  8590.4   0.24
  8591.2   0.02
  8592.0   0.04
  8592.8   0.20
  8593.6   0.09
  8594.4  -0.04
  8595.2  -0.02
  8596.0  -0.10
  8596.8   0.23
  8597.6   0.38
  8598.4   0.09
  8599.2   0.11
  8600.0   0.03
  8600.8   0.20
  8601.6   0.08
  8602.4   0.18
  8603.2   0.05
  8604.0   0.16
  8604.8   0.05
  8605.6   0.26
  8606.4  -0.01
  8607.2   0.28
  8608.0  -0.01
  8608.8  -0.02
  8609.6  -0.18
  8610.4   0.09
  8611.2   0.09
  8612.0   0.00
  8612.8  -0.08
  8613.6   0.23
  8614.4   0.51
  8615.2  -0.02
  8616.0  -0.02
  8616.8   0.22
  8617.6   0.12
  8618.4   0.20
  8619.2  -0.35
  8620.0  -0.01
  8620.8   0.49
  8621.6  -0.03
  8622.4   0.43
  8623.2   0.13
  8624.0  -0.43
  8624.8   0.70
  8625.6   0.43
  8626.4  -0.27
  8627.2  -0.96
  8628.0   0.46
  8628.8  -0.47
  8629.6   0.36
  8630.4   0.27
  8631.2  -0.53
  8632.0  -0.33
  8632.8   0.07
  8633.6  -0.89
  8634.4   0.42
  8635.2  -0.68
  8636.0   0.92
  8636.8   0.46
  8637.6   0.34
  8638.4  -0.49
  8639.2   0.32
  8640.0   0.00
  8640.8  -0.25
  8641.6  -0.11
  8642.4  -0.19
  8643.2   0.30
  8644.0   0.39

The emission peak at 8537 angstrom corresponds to H-beta 4861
